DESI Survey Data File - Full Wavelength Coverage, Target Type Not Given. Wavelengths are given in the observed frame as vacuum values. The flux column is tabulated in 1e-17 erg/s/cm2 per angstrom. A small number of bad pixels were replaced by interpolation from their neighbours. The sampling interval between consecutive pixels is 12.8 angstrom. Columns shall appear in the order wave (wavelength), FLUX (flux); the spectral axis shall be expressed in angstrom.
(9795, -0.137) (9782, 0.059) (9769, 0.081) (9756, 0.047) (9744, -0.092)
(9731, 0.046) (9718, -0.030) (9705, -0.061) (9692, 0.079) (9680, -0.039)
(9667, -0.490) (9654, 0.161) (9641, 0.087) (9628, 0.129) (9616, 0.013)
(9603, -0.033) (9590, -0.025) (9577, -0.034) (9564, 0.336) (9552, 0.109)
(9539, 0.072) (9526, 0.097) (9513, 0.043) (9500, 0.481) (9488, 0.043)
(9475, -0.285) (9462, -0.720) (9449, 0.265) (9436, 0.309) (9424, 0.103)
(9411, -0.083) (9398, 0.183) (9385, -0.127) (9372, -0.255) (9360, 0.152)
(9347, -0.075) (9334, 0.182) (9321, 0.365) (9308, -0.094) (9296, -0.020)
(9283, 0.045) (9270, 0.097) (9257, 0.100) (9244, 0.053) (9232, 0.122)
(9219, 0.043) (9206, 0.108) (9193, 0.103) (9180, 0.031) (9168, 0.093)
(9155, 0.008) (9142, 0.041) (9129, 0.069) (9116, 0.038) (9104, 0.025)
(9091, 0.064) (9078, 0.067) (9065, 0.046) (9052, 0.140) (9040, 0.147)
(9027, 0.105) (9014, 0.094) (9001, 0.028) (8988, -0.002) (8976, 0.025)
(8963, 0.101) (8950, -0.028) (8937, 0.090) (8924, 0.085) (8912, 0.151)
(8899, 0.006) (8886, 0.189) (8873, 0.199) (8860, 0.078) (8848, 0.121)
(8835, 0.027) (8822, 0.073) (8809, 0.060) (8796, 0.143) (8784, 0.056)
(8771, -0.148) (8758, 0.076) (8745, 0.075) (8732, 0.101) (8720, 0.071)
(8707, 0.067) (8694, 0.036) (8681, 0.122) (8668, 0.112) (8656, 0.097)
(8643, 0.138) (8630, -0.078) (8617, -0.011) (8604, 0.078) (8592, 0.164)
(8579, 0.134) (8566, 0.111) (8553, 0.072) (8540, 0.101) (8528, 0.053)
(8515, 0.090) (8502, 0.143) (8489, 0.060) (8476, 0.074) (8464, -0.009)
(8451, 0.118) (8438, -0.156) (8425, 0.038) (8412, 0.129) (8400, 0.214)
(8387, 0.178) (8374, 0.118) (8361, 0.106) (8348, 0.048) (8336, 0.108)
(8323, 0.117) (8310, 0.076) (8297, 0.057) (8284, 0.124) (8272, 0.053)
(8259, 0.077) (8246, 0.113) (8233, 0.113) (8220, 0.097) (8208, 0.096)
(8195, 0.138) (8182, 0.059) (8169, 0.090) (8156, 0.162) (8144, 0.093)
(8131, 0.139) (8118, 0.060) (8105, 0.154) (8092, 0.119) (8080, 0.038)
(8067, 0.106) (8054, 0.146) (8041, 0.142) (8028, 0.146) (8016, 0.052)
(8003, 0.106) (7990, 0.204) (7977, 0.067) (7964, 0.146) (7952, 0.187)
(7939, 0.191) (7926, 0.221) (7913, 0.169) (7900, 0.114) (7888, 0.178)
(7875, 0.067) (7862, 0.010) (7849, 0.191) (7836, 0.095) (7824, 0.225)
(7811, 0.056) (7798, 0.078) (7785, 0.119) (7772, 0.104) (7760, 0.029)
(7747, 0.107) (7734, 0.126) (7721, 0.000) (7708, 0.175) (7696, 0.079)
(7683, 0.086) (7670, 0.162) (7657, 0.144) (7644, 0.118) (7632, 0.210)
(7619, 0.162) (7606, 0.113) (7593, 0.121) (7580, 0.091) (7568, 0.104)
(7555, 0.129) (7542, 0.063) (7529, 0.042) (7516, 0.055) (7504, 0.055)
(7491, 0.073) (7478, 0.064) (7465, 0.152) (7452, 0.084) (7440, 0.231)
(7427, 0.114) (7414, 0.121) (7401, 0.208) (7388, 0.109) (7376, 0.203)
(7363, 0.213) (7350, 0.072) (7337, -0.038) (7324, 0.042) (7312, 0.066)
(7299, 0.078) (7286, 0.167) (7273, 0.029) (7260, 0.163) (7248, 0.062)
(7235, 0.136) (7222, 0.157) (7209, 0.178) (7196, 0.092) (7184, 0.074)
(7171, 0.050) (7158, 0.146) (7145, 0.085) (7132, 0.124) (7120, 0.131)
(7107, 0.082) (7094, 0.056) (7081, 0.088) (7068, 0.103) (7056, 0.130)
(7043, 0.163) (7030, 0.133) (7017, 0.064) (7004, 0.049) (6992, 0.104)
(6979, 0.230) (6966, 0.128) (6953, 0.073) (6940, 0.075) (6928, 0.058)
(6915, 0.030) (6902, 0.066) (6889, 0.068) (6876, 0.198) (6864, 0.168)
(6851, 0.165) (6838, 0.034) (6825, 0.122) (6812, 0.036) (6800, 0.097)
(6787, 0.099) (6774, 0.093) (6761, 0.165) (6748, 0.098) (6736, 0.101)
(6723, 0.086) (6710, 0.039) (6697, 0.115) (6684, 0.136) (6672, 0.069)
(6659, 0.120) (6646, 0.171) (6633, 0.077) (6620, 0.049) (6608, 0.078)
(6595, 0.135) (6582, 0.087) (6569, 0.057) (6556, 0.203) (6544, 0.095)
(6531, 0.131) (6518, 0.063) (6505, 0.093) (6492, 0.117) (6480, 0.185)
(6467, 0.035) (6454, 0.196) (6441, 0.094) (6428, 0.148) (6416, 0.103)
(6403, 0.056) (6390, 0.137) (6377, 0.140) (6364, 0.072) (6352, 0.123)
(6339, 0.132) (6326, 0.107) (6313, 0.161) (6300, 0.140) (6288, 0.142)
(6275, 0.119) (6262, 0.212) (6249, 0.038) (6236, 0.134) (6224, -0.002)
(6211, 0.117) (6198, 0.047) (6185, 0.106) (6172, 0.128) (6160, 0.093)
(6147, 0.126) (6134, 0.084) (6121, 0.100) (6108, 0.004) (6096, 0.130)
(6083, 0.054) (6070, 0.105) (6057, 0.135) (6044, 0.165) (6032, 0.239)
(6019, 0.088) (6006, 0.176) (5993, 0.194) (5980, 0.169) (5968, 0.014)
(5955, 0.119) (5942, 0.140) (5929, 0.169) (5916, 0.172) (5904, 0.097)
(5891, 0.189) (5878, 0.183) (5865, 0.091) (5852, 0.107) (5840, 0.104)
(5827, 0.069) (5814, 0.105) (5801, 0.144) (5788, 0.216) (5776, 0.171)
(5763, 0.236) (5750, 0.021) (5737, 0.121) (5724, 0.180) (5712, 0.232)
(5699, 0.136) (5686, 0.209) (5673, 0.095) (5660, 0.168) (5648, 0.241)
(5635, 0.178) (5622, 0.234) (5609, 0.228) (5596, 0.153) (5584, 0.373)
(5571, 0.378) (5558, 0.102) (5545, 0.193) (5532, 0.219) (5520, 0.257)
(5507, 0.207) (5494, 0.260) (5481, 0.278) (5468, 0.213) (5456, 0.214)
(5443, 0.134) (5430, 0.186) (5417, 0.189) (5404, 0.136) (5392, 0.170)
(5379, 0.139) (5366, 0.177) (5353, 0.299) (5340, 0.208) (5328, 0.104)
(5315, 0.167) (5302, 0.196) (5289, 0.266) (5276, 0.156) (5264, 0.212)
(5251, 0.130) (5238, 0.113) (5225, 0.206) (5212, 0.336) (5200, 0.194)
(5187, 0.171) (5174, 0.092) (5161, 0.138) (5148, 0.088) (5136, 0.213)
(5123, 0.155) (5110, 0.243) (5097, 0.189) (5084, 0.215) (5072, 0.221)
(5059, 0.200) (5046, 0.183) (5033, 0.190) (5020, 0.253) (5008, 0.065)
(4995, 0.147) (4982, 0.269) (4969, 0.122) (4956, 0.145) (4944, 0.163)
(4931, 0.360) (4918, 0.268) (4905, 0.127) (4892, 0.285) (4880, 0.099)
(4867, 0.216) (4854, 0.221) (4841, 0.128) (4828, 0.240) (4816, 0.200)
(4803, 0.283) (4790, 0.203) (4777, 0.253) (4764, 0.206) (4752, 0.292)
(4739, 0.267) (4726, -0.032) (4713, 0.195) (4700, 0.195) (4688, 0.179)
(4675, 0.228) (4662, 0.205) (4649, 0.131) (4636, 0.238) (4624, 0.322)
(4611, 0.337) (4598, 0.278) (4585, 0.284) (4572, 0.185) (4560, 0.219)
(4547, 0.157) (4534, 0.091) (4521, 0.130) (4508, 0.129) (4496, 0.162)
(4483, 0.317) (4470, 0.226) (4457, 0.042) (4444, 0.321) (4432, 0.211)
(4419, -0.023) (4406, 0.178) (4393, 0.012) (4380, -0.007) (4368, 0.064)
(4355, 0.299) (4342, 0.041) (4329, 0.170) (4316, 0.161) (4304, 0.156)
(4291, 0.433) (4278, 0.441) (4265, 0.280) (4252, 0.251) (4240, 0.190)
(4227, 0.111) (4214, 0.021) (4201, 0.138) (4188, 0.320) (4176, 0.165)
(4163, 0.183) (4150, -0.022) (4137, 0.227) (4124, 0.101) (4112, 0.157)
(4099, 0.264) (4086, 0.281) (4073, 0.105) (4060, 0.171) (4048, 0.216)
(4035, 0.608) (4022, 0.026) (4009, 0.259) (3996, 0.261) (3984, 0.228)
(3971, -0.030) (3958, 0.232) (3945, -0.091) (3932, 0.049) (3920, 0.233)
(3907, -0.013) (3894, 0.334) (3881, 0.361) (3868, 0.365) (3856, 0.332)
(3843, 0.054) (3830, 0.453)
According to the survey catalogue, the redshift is 0.582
